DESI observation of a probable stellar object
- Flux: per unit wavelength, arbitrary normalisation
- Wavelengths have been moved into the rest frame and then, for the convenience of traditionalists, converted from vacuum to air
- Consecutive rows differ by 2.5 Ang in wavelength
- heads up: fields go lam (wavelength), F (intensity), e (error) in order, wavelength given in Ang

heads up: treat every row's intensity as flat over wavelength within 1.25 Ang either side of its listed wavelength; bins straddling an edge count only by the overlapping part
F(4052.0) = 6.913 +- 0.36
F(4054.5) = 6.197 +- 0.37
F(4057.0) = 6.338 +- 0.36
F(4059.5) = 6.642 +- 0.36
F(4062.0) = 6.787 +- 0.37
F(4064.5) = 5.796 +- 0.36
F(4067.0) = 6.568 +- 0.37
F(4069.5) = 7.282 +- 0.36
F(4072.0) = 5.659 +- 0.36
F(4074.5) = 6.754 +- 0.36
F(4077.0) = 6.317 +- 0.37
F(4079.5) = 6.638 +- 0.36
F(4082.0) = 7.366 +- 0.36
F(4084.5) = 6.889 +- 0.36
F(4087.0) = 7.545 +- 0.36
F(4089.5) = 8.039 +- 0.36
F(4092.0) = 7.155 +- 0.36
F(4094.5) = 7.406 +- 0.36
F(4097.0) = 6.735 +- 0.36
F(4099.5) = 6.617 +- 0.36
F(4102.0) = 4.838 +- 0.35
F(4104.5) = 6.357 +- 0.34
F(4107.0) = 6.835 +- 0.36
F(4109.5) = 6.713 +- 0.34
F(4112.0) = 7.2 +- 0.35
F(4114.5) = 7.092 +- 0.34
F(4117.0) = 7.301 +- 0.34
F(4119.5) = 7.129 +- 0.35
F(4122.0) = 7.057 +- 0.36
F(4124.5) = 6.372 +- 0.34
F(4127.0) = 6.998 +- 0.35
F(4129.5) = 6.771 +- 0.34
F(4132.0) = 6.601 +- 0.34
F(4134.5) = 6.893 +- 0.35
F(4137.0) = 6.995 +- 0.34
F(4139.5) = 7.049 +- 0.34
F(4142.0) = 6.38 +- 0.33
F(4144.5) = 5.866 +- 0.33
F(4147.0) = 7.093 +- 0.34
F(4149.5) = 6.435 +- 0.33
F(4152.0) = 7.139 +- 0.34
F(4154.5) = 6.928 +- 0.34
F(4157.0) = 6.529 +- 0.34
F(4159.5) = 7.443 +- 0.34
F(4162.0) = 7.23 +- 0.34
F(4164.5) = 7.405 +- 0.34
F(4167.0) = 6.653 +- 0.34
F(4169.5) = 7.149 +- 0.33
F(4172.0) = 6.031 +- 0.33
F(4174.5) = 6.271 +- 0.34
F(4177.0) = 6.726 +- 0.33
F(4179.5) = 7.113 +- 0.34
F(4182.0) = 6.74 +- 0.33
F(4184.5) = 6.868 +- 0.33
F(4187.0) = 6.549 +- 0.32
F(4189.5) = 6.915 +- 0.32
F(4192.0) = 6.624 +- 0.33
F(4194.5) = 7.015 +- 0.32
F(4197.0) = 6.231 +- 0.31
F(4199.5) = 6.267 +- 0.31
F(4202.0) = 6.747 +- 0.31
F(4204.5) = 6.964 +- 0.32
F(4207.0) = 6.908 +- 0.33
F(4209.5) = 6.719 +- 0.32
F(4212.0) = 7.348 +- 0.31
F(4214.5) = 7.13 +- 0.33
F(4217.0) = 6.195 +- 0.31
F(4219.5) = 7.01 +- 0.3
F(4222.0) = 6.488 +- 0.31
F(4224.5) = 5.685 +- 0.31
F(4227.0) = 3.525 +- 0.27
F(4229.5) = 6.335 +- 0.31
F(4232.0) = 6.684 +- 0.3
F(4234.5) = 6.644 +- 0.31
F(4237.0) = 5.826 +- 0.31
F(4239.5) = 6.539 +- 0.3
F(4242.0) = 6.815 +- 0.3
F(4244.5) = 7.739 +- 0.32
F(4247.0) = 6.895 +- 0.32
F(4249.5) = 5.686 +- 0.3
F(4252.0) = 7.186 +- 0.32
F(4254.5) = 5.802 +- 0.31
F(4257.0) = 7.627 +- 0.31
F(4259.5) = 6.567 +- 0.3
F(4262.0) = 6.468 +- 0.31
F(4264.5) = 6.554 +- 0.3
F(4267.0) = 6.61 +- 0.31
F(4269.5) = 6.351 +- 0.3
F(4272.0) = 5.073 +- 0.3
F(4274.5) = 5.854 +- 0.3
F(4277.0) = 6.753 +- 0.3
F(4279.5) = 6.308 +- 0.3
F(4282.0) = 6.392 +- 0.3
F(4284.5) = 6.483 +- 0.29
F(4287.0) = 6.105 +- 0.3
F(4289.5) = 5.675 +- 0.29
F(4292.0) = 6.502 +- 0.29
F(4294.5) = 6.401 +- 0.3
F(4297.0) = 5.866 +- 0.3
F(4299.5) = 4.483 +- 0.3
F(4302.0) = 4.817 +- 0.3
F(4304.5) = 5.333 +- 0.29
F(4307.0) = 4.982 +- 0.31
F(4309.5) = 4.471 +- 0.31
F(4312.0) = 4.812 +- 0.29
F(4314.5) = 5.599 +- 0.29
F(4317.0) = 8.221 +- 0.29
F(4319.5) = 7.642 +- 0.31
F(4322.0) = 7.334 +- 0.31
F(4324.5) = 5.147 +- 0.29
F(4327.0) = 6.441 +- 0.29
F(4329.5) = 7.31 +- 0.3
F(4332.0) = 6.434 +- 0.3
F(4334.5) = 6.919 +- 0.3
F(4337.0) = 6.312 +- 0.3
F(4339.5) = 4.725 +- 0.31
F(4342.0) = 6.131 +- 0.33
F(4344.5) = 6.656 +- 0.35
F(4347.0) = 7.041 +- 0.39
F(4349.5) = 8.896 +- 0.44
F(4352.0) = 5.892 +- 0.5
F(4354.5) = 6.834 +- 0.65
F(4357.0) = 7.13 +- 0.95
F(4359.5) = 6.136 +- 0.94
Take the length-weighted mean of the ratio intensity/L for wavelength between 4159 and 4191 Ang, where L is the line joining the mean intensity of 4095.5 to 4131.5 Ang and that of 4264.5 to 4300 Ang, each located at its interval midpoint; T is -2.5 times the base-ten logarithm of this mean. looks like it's -0.06 mag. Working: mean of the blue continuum 6.72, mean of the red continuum 6.11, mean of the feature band 6.84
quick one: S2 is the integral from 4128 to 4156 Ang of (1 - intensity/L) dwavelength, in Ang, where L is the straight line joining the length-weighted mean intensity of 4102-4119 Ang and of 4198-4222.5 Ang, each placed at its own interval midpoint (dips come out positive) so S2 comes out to 0.14 Ang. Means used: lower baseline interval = 6.77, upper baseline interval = 6.78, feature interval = 6.74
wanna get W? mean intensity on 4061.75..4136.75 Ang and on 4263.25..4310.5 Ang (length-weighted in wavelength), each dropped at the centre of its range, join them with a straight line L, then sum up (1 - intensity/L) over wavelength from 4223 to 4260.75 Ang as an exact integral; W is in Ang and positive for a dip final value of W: -1.86 Ang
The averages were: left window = 6.79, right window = 5.85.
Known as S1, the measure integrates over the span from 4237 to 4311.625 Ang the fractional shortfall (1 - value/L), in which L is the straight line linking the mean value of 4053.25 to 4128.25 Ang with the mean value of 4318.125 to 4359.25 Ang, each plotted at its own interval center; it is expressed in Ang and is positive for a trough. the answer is 6.3 Ang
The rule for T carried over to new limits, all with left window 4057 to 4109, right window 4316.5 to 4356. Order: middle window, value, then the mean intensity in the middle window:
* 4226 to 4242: 0.12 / 6.03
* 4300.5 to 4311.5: 0.35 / 4.89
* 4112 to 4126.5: -0.05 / 7.01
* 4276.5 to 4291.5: 0.07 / 6.27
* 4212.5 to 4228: 0.10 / 6.11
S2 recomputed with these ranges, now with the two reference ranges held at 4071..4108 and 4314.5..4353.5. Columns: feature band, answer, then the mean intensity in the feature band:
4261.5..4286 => 1.60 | 6.28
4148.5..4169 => -0.75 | 6.98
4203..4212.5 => -0.31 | 6.95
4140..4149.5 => 0.35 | 6.49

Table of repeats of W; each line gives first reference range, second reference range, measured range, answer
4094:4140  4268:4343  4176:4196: -1.0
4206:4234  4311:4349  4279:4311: 4.0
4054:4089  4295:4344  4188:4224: -2.6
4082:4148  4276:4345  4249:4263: -0.7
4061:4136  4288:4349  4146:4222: -3.4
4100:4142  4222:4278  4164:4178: -0.2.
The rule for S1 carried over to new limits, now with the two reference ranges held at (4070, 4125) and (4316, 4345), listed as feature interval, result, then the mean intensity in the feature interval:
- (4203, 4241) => 1.7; 6.41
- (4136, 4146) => 0.3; 6.57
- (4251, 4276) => 1.0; 6.4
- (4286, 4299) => 1.2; 6.02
